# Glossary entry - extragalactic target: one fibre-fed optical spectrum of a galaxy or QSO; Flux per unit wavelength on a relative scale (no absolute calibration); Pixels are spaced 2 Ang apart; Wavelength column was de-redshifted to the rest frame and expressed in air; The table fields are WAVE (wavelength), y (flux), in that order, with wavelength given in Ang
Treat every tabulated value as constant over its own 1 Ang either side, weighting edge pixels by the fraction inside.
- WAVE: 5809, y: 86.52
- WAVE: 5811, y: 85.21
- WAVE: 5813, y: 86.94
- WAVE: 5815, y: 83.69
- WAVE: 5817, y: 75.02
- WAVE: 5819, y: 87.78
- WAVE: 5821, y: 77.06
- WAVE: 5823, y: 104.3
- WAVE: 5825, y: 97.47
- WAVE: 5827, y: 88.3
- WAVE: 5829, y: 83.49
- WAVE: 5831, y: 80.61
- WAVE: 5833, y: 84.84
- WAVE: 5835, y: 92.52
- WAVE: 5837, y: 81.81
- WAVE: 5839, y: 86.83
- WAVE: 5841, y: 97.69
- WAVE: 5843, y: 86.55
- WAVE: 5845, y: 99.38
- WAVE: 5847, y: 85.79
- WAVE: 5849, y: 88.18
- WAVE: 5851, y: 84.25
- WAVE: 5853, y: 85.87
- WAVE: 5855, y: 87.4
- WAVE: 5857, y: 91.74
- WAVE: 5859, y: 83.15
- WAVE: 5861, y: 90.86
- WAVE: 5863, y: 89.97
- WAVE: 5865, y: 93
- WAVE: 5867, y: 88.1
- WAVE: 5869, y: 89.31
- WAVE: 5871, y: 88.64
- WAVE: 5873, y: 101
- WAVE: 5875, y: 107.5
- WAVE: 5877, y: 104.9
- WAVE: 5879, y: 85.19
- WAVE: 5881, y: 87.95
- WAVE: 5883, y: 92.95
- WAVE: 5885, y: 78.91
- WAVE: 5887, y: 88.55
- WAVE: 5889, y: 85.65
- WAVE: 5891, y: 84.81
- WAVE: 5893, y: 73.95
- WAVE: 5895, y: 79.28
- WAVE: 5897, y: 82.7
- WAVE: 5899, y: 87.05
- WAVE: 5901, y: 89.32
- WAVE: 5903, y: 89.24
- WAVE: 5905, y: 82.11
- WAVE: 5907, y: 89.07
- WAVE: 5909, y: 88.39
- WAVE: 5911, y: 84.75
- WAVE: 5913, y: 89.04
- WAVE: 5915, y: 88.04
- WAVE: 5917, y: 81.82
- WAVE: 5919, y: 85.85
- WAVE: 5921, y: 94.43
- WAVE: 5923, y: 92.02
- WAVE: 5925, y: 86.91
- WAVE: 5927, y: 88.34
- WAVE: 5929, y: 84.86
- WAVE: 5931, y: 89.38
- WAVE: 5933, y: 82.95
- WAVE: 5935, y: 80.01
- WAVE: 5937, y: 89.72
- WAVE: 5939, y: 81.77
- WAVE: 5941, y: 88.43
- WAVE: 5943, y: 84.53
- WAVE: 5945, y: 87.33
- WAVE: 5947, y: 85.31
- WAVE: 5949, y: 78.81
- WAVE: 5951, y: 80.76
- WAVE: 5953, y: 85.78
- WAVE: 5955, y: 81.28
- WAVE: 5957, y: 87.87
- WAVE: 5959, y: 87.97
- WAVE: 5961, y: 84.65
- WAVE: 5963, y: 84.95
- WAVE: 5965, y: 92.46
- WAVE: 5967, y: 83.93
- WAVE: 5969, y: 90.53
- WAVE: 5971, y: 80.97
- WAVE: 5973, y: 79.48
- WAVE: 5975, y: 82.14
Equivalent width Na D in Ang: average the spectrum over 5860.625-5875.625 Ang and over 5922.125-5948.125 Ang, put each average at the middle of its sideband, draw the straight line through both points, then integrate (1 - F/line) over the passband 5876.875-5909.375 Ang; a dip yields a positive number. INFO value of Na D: 1.7 Ang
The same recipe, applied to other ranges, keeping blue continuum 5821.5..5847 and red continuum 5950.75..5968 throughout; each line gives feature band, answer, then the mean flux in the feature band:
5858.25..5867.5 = 0.0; 89.2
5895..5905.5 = 0.2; 85.6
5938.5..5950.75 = 0.3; 84.2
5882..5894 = 0.5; 84.1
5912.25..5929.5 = -0.2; 88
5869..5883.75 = -1.1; 95.1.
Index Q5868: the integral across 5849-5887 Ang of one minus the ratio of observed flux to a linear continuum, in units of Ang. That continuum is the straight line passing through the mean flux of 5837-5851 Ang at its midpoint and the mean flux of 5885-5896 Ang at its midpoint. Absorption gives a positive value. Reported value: -2.1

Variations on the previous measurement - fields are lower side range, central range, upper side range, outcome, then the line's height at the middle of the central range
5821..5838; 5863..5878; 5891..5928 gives -1.4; 87.3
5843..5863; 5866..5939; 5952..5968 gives -0.3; 87.4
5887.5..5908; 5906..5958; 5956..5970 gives 0.0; 86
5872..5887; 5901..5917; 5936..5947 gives 0.6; 90.2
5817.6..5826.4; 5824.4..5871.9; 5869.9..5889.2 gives 1.6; 91.5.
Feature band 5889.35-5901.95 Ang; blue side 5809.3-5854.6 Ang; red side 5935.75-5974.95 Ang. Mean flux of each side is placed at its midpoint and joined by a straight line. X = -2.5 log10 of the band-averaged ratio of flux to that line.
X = 0.04 mag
